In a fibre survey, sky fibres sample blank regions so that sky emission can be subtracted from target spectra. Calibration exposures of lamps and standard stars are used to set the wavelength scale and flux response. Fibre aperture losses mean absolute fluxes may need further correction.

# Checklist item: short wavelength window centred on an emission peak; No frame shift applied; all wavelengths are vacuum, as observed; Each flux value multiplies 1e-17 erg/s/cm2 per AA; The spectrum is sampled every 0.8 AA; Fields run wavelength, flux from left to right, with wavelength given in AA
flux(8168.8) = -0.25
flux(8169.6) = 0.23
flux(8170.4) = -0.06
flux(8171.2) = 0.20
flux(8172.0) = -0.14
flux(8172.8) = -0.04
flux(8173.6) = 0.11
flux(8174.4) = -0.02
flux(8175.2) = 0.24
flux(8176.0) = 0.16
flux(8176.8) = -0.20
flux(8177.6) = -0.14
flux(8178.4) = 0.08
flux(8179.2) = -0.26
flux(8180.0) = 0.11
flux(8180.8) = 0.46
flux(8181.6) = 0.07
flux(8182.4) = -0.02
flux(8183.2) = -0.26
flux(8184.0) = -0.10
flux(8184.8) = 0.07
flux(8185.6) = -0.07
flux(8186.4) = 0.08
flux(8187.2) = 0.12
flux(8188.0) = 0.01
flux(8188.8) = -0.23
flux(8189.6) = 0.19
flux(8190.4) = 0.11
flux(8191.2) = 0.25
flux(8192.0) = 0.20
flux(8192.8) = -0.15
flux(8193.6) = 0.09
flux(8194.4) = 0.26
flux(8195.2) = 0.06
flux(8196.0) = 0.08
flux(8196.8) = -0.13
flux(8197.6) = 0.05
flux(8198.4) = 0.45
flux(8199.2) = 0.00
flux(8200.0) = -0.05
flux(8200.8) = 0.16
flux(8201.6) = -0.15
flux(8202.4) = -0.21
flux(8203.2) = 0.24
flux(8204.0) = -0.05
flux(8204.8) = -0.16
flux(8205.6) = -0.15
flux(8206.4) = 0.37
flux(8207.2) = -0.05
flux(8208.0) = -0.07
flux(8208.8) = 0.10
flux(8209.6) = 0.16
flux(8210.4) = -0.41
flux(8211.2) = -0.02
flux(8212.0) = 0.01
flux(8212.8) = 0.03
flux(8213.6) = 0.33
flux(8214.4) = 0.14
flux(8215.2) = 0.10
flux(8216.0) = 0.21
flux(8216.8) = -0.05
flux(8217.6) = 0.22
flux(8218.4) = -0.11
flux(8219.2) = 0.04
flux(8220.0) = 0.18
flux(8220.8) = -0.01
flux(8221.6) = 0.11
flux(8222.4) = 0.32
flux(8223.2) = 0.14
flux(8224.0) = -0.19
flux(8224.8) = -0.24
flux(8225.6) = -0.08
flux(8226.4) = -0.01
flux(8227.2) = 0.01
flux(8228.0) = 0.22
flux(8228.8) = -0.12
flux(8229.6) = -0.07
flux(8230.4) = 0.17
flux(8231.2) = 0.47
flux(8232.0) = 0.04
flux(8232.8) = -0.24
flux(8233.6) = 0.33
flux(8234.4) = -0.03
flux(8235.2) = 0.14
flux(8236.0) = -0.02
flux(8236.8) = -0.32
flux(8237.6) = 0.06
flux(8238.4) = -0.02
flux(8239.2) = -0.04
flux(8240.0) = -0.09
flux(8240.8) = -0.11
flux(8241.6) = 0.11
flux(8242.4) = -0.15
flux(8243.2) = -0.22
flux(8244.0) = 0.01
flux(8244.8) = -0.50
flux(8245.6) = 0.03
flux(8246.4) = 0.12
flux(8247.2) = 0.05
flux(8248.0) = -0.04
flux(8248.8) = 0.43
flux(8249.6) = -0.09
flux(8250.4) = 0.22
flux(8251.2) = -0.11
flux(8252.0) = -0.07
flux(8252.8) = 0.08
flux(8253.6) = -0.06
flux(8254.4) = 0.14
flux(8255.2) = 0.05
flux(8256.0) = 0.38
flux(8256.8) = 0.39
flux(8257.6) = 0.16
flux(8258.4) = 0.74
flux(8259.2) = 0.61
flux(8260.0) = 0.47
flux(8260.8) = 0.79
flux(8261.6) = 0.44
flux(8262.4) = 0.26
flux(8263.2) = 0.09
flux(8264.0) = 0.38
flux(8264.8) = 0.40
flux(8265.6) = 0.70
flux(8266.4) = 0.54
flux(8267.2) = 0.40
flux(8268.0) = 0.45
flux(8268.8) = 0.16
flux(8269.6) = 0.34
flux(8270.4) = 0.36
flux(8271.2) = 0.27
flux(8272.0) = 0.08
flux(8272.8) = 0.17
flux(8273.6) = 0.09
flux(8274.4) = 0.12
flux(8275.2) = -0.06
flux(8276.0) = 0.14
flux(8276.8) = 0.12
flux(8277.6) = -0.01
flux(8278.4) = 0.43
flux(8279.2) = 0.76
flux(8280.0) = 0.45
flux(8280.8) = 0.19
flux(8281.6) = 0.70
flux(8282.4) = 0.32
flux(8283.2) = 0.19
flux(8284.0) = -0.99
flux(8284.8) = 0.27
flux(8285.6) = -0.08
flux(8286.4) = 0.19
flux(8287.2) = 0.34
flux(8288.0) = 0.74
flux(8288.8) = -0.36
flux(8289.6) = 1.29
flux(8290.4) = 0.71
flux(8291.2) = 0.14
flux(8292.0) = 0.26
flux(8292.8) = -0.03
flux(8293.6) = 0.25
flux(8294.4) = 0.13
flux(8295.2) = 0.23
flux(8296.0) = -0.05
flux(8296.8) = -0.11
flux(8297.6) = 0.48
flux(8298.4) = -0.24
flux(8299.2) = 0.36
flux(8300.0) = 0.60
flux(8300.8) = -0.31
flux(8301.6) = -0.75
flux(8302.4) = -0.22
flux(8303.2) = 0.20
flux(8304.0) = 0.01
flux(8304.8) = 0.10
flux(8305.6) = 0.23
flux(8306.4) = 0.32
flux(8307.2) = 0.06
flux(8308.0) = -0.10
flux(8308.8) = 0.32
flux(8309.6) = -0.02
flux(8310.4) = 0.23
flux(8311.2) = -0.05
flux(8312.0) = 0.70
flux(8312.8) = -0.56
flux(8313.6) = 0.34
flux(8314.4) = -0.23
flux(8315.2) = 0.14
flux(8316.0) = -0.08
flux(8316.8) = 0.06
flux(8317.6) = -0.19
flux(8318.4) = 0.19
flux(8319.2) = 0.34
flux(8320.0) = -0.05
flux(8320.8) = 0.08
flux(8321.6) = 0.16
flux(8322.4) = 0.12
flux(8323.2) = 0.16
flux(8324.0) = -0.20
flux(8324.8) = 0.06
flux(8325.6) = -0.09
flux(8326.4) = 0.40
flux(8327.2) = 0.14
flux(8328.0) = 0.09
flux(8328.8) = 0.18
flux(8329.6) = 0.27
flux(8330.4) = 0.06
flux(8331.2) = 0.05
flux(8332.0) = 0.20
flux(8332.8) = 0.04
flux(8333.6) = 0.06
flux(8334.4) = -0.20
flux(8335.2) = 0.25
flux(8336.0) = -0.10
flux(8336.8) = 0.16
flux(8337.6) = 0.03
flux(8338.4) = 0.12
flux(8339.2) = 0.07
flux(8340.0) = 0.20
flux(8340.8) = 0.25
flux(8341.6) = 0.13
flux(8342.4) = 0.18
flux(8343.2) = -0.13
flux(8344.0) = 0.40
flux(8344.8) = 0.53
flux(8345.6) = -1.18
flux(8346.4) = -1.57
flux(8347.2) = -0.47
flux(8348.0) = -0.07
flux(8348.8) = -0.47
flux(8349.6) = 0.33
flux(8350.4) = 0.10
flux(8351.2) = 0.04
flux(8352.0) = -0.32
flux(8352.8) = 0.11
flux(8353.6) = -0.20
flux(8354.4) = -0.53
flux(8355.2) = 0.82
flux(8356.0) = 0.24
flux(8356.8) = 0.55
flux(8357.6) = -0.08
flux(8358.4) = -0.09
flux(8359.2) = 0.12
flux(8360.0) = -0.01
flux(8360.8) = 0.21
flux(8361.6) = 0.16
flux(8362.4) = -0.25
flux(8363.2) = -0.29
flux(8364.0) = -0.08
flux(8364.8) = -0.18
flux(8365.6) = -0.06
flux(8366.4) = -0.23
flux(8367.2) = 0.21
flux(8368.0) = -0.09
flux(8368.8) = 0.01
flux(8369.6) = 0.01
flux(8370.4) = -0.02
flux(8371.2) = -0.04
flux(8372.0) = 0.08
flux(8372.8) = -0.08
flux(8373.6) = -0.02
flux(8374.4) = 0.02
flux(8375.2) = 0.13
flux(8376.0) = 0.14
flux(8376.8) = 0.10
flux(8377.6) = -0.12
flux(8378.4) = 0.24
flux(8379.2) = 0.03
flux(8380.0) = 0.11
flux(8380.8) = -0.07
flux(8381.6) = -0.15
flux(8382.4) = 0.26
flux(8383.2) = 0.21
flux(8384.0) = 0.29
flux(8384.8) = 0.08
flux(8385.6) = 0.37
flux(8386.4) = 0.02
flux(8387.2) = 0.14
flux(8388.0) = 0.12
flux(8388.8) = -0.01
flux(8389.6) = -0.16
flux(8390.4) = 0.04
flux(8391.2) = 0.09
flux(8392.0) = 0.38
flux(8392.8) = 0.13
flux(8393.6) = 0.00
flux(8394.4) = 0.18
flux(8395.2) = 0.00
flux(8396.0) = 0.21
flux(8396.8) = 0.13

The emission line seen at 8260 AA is [O II] 3727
